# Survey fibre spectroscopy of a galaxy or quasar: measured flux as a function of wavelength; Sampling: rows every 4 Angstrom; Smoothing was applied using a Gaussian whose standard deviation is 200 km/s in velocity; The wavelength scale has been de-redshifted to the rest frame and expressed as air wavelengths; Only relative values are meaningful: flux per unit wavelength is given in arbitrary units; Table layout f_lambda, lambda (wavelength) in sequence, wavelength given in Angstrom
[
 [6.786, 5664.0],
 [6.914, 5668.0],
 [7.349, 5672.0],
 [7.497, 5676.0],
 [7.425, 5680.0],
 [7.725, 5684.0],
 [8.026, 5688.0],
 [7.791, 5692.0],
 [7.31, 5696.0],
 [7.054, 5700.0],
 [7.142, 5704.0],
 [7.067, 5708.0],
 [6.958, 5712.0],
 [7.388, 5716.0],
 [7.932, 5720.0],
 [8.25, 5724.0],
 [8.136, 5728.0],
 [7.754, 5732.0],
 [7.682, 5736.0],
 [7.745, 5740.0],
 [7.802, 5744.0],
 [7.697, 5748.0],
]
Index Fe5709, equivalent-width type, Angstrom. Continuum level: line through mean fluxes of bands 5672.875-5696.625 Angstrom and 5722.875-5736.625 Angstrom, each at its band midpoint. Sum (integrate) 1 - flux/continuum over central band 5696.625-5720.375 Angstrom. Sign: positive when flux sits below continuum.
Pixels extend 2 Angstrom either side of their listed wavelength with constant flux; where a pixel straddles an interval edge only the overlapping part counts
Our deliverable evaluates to 1.8 Angstrom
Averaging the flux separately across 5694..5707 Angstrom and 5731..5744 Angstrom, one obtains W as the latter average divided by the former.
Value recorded 1.1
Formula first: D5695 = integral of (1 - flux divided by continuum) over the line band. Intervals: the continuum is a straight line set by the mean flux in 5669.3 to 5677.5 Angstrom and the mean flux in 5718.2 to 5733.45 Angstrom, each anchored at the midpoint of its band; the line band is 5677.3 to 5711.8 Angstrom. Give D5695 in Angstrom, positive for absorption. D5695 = 1.0 Angstrom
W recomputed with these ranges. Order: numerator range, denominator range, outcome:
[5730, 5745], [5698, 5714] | 1.10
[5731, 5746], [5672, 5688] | 1.02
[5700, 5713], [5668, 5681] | 0.96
